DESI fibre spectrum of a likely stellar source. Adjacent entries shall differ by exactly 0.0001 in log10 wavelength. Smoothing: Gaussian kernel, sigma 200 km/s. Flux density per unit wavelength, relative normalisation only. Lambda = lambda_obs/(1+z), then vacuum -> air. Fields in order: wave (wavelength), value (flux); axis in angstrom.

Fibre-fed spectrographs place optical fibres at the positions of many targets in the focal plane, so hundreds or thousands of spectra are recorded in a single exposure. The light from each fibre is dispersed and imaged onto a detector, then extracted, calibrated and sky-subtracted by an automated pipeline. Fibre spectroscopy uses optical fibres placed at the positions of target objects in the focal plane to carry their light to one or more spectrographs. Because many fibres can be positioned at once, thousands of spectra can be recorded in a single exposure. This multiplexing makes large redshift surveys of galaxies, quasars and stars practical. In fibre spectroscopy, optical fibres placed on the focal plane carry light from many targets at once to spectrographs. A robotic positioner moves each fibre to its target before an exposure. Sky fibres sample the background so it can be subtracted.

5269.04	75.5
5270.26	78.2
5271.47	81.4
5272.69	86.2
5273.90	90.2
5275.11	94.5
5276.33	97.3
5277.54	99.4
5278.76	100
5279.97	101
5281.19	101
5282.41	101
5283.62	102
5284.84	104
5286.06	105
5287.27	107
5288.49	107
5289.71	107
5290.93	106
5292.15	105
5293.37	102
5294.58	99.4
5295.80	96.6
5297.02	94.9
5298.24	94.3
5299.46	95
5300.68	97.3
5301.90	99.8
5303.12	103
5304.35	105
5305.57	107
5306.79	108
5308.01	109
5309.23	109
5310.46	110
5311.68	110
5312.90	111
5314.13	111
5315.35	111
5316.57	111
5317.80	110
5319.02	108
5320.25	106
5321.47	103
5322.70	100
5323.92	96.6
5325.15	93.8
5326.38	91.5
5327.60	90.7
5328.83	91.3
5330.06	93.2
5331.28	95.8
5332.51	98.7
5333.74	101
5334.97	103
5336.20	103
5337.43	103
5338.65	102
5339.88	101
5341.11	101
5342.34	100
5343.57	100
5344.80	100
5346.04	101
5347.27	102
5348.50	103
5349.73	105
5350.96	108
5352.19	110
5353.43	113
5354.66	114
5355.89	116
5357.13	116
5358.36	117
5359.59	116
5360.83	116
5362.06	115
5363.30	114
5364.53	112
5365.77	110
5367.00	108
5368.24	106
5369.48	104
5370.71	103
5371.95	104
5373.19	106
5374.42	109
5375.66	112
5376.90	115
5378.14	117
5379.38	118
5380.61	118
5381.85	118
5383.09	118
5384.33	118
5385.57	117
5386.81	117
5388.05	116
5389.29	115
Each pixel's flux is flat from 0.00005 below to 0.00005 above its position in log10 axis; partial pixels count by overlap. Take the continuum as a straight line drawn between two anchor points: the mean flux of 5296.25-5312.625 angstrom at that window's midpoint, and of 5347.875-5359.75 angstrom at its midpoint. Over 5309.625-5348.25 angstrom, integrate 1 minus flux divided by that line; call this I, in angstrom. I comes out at 2.0 angstrom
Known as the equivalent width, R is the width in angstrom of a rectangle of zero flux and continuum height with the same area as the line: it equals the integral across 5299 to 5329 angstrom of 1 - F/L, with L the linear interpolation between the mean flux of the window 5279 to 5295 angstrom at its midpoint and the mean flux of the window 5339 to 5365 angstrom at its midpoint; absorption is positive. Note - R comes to 0.54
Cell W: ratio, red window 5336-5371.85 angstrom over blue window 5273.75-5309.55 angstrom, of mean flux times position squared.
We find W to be 1.08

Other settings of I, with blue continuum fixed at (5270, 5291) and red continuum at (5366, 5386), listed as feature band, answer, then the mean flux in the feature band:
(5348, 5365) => -0.53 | 113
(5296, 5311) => -0.12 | 102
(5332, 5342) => 0.45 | 102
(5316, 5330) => 0.60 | 99.8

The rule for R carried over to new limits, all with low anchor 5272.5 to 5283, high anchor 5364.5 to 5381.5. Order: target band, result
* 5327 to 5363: 0.6 angstrom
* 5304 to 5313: -0.6 angstrom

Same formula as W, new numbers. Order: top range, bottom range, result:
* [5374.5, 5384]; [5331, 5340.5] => 1.17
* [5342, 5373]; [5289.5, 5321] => 1.06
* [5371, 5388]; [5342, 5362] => 1.06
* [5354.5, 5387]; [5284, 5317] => 1.11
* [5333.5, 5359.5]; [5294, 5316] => 1.04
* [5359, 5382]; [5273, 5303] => 1.15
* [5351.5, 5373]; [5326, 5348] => 1.14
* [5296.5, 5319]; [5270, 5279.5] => 1.17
